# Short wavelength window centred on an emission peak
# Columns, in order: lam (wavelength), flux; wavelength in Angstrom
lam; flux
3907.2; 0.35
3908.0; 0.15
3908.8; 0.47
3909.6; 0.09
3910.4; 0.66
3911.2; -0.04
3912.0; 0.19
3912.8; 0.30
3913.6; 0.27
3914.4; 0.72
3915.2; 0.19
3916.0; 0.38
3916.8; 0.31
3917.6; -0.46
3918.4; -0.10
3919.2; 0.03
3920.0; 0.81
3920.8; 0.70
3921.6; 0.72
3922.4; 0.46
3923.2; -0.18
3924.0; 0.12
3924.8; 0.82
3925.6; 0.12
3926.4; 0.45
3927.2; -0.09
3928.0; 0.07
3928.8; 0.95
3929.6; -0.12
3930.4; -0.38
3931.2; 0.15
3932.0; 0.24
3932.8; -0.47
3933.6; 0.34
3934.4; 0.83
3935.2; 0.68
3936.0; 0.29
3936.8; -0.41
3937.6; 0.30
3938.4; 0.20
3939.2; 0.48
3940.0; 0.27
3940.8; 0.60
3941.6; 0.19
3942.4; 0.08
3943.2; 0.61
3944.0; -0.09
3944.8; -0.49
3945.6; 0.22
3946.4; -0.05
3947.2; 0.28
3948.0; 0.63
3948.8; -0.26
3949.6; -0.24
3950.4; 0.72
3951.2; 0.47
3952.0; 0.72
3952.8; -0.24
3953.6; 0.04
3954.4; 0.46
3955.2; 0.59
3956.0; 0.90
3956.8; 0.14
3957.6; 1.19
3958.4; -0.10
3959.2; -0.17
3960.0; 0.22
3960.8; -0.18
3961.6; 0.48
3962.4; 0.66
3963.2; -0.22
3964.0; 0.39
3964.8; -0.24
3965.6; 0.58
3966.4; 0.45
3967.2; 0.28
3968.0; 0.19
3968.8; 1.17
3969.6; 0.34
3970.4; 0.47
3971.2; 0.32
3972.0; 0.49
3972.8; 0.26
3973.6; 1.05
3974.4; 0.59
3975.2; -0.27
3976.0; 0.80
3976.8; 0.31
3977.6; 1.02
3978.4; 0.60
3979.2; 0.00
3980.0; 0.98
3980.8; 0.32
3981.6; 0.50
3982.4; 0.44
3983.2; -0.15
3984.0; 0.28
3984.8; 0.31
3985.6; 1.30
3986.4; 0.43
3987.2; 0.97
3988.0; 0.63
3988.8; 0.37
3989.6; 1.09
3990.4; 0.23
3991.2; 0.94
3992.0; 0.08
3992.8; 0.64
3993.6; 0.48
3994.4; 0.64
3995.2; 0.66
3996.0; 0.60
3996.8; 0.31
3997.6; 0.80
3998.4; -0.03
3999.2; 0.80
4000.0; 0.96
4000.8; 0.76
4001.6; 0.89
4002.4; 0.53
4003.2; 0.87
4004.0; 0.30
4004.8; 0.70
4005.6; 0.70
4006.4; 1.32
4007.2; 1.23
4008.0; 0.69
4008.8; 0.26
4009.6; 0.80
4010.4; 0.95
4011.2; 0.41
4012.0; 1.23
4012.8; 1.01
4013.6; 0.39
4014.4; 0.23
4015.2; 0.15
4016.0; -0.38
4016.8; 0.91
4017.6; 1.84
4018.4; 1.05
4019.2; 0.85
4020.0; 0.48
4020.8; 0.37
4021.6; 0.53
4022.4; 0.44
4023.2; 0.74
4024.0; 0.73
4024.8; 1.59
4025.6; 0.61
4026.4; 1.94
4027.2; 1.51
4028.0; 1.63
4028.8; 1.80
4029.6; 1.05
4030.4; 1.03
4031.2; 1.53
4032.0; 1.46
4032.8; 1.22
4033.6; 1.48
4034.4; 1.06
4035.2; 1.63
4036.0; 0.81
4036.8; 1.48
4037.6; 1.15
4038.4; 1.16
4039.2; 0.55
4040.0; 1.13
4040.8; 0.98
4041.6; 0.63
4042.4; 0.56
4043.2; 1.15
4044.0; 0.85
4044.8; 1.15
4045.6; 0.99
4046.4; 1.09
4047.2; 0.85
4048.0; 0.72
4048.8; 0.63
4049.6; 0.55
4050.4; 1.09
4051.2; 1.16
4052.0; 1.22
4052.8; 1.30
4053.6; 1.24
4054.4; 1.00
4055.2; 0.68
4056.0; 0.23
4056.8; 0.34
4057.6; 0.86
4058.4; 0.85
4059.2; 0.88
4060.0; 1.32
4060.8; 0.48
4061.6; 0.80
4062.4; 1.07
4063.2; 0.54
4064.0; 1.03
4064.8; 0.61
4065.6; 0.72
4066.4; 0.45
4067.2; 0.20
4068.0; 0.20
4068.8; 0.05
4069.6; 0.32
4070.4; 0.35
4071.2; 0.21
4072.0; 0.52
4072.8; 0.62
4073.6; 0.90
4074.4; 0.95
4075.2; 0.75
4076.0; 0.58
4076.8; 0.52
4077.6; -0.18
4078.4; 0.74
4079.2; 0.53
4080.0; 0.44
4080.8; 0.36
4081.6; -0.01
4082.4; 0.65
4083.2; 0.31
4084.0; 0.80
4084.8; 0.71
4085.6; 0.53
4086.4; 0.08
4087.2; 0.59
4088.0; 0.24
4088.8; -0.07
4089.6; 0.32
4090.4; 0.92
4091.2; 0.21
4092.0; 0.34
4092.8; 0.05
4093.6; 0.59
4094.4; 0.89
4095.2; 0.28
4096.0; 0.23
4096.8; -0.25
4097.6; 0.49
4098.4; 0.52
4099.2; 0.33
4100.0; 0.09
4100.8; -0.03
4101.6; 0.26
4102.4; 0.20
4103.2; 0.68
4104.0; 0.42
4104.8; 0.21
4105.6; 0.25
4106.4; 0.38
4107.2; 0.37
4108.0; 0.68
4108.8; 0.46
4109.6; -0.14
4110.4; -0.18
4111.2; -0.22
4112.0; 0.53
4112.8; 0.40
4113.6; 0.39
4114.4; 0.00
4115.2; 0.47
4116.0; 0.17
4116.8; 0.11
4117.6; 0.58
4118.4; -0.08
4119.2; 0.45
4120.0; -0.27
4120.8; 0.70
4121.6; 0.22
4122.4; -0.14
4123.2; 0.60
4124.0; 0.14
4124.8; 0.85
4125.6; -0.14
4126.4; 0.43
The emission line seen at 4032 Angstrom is C IV 1549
